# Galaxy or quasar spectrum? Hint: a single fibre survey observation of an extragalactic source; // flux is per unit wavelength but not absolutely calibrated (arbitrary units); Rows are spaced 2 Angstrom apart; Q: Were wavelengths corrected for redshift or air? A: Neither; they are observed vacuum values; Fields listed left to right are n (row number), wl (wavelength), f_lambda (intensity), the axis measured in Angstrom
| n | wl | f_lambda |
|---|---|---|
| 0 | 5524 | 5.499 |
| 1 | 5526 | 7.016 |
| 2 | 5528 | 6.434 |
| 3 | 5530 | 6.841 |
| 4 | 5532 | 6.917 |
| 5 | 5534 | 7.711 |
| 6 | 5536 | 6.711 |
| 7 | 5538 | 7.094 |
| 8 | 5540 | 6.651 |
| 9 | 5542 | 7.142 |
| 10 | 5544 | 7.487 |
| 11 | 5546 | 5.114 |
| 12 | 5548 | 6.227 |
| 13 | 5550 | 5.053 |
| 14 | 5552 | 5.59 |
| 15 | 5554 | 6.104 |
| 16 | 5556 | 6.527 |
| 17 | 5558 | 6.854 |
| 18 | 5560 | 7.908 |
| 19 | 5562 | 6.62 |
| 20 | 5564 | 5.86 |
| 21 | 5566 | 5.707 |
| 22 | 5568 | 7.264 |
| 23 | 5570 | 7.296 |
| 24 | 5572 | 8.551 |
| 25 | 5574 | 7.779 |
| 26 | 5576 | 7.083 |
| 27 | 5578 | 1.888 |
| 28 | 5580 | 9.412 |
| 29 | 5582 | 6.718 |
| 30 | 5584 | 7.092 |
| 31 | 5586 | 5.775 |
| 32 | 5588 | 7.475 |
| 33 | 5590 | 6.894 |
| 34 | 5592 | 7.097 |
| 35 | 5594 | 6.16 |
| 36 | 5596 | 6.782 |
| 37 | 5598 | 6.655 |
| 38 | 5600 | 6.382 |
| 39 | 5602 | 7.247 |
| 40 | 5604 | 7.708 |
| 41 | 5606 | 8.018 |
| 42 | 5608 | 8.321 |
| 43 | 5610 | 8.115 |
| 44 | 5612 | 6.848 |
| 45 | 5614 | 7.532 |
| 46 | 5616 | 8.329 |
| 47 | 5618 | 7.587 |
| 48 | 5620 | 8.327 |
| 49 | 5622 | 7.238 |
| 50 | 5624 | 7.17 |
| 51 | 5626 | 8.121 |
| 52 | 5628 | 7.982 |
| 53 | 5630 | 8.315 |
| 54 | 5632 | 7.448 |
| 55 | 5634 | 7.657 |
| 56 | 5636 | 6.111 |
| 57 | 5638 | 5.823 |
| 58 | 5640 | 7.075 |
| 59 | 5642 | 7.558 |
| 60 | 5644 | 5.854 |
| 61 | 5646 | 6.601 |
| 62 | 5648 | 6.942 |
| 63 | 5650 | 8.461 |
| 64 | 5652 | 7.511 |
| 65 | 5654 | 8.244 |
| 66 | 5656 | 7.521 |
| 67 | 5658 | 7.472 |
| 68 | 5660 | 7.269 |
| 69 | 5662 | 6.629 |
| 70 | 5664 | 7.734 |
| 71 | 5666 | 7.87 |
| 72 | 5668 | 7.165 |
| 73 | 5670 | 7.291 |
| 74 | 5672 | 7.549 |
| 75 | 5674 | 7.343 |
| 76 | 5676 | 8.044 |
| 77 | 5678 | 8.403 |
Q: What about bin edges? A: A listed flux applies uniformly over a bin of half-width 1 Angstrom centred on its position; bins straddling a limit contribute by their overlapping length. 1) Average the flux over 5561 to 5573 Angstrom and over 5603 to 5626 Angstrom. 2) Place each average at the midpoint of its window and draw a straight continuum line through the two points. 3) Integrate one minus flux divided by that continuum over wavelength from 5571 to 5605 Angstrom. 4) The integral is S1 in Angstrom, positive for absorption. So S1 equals 1.88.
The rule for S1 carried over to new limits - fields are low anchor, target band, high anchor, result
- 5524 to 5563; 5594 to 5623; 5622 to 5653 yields -1.7 Angstrom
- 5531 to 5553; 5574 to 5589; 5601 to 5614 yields 1.4 Angstrom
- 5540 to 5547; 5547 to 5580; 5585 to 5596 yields 0.7 Angstrom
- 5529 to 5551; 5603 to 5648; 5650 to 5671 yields -1.1 Angstrom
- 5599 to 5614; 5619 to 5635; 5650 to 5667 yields -0.5 Angstrom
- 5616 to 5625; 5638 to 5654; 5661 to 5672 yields 0.8 Angstrom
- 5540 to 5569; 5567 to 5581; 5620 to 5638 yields -0.8 Angstrom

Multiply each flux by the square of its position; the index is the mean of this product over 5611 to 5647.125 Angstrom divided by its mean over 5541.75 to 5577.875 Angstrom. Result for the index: 1.14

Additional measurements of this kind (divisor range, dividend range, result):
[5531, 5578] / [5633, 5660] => 1.11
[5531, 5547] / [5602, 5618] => 1.17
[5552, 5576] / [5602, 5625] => 1.14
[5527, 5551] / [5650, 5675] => 1.19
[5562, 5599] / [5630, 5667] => 1.10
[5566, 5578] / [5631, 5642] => 1.01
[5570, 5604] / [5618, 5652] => 1.08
